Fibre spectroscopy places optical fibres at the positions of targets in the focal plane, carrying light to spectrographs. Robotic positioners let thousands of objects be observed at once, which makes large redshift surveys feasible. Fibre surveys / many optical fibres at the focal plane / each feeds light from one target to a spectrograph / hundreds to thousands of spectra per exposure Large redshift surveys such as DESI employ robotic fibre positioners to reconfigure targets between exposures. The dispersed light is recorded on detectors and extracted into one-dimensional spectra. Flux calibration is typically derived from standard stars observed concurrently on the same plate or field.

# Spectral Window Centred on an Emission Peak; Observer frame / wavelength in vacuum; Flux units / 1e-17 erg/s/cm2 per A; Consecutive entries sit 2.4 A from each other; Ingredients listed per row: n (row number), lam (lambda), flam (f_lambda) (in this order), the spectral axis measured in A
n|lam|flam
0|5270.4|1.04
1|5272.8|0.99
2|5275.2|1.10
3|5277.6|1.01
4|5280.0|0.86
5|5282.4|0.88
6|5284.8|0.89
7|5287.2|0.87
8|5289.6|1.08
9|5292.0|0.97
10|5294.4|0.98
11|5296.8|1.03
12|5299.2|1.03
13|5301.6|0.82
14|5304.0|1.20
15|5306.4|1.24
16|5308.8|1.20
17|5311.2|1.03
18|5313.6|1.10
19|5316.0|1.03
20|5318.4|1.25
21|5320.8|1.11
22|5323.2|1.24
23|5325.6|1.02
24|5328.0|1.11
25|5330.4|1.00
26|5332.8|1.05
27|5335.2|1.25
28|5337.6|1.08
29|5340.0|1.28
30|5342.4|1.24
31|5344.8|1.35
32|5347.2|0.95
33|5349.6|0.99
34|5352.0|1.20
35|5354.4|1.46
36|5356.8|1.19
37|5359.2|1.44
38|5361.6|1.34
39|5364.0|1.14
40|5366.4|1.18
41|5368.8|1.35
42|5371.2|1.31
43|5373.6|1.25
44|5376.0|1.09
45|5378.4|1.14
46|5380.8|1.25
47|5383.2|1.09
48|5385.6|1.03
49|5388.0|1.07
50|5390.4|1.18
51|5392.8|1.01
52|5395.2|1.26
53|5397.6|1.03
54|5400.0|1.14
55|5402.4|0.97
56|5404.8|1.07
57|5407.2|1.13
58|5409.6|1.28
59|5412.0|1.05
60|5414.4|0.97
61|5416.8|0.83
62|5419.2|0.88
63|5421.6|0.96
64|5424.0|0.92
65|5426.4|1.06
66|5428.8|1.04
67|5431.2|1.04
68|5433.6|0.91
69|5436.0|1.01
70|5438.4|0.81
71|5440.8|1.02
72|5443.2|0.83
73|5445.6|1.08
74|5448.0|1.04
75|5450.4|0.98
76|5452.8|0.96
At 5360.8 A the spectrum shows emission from C III]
